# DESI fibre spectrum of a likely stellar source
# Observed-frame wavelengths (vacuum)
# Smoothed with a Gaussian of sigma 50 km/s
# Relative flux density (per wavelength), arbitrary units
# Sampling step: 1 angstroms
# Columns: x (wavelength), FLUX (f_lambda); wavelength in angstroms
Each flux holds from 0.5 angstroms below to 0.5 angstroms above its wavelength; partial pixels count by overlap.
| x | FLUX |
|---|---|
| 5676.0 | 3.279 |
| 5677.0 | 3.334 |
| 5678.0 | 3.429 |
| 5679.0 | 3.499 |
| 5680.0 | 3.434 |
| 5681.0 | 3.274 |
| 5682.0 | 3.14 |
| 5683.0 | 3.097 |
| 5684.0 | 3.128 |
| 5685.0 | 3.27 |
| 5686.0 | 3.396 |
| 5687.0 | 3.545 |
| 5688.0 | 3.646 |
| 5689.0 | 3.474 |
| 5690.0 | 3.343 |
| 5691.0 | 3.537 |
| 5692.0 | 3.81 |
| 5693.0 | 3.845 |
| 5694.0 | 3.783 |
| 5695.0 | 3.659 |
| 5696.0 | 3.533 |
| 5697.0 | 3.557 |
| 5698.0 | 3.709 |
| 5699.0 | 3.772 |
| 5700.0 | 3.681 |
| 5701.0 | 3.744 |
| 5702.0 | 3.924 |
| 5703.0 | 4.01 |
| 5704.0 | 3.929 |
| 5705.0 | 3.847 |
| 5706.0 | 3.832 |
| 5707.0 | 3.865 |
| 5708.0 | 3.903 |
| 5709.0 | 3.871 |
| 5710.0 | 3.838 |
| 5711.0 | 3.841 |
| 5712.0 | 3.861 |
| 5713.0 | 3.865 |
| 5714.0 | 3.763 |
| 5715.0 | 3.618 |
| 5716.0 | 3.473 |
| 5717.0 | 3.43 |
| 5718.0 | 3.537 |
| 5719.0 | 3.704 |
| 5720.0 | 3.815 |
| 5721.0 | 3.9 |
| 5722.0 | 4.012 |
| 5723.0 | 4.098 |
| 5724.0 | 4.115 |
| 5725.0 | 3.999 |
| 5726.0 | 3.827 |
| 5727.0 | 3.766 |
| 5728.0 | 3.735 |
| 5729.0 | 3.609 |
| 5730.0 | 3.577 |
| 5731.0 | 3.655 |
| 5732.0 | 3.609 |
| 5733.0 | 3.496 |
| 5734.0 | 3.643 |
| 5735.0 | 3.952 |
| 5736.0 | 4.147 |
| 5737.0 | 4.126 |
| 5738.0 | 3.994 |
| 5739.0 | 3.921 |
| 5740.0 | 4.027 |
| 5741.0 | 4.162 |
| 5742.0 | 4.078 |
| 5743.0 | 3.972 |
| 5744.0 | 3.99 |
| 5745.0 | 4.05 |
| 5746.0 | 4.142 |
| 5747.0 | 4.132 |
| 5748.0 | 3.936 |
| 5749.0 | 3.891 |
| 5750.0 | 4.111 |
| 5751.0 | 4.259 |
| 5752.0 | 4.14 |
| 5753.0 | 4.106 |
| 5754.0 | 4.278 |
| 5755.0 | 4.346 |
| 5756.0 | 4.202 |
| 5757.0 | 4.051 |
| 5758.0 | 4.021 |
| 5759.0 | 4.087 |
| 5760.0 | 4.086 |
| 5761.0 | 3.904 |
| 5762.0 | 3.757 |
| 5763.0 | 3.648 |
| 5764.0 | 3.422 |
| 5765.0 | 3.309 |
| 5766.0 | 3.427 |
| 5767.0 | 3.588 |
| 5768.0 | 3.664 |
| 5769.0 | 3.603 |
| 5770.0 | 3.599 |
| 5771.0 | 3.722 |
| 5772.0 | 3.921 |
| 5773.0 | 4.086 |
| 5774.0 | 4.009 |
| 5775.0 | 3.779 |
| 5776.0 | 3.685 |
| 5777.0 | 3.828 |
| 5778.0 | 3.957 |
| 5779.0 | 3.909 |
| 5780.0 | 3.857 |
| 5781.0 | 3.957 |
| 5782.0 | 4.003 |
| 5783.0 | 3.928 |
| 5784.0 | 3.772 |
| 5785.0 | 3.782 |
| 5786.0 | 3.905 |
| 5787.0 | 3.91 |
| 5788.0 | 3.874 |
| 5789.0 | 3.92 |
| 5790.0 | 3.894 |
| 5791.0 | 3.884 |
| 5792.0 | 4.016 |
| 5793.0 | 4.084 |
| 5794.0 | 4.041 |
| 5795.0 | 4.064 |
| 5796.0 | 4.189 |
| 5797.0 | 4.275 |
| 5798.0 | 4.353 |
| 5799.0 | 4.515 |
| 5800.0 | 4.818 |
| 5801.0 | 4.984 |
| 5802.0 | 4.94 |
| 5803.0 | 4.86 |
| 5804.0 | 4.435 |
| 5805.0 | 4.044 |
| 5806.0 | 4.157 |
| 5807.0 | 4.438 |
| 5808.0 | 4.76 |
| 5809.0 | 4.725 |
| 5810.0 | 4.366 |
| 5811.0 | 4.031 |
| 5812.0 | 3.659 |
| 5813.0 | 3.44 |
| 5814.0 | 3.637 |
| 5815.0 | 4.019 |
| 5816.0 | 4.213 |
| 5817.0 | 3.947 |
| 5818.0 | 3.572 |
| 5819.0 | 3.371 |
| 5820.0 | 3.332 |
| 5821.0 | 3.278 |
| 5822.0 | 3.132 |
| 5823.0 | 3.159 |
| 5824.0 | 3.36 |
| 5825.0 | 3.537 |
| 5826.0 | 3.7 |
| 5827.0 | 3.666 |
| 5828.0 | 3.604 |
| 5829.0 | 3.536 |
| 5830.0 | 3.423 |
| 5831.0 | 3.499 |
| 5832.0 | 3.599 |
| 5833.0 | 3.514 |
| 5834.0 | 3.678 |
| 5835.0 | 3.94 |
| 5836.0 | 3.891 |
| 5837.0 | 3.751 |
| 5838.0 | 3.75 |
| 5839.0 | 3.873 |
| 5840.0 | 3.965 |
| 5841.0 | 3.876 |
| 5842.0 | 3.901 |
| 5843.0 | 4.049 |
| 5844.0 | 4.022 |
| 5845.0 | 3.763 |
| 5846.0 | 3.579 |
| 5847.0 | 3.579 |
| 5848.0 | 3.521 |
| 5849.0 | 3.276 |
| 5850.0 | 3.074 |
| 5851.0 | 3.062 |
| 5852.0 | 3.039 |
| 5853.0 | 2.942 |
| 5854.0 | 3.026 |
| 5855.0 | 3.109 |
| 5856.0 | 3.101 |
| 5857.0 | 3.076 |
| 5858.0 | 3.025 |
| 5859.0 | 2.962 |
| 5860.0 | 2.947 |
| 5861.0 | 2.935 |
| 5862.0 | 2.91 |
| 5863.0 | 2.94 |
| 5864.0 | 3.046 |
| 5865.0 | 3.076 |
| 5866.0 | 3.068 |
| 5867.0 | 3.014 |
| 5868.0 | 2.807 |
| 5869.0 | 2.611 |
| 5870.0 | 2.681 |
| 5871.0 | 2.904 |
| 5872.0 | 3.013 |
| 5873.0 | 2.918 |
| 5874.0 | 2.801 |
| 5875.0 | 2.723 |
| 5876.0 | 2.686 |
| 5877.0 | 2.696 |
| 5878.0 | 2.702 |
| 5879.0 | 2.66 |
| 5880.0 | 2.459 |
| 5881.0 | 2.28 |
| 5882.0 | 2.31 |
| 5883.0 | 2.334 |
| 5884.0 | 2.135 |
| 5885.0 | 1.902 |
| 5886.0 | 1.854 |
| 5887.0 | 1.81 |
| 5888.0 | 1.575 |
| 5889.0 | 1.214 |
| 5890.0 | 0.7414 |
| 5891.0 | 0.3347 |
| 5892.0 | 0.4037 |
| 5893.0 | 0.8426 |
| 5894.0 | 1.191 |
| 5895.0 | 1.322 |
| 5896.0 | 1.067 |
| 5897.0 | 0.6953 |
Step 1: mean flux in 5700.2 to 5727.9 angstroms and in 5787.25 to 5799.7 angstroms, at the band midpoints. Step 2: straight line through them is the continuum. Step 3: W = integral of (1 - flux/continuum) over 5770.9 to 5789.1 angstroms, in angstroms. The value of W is 0.7 angstroms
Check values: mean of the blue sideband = 3.83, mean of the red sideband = 4.1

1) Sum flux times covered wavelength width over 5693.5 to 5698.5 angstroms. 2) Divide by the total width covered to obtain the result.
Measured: 3.65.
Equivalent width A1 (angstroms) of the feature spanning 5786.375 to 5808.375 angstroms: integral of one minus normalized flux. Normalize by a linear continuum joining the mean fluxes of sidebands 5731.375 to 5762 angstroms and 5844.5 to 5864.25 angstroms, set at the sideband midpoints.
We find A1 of -4.2 angstroms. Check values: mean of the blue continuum 4.02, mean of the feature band 4.29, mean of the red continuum 3.15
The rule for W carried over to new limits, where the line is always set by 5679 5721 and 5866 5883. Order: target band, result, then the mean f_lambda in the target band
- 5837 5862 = -4.83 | 3.39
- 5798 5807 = -4.31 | 4.57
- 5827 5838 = -2.70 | 3.65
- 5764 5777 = -1.72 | 3.69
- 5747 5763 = -3.44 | 4.07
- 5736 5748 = -2.23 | 4.05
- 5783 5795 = -2.88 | 3.92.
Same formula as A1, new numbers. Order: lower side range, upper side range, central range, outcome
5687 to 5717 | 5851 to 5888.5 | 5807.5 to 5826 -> -4.4 angstroms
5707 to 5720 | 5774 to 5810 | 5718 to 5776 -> 0.3 angstroms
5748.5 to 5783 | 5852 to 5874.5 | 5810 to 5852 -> -4.8 angstroms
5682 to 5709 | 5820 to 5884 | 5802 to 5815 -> -3.5 angstroms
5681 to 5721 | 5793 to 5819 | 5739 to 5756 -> -0.8 angstroms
